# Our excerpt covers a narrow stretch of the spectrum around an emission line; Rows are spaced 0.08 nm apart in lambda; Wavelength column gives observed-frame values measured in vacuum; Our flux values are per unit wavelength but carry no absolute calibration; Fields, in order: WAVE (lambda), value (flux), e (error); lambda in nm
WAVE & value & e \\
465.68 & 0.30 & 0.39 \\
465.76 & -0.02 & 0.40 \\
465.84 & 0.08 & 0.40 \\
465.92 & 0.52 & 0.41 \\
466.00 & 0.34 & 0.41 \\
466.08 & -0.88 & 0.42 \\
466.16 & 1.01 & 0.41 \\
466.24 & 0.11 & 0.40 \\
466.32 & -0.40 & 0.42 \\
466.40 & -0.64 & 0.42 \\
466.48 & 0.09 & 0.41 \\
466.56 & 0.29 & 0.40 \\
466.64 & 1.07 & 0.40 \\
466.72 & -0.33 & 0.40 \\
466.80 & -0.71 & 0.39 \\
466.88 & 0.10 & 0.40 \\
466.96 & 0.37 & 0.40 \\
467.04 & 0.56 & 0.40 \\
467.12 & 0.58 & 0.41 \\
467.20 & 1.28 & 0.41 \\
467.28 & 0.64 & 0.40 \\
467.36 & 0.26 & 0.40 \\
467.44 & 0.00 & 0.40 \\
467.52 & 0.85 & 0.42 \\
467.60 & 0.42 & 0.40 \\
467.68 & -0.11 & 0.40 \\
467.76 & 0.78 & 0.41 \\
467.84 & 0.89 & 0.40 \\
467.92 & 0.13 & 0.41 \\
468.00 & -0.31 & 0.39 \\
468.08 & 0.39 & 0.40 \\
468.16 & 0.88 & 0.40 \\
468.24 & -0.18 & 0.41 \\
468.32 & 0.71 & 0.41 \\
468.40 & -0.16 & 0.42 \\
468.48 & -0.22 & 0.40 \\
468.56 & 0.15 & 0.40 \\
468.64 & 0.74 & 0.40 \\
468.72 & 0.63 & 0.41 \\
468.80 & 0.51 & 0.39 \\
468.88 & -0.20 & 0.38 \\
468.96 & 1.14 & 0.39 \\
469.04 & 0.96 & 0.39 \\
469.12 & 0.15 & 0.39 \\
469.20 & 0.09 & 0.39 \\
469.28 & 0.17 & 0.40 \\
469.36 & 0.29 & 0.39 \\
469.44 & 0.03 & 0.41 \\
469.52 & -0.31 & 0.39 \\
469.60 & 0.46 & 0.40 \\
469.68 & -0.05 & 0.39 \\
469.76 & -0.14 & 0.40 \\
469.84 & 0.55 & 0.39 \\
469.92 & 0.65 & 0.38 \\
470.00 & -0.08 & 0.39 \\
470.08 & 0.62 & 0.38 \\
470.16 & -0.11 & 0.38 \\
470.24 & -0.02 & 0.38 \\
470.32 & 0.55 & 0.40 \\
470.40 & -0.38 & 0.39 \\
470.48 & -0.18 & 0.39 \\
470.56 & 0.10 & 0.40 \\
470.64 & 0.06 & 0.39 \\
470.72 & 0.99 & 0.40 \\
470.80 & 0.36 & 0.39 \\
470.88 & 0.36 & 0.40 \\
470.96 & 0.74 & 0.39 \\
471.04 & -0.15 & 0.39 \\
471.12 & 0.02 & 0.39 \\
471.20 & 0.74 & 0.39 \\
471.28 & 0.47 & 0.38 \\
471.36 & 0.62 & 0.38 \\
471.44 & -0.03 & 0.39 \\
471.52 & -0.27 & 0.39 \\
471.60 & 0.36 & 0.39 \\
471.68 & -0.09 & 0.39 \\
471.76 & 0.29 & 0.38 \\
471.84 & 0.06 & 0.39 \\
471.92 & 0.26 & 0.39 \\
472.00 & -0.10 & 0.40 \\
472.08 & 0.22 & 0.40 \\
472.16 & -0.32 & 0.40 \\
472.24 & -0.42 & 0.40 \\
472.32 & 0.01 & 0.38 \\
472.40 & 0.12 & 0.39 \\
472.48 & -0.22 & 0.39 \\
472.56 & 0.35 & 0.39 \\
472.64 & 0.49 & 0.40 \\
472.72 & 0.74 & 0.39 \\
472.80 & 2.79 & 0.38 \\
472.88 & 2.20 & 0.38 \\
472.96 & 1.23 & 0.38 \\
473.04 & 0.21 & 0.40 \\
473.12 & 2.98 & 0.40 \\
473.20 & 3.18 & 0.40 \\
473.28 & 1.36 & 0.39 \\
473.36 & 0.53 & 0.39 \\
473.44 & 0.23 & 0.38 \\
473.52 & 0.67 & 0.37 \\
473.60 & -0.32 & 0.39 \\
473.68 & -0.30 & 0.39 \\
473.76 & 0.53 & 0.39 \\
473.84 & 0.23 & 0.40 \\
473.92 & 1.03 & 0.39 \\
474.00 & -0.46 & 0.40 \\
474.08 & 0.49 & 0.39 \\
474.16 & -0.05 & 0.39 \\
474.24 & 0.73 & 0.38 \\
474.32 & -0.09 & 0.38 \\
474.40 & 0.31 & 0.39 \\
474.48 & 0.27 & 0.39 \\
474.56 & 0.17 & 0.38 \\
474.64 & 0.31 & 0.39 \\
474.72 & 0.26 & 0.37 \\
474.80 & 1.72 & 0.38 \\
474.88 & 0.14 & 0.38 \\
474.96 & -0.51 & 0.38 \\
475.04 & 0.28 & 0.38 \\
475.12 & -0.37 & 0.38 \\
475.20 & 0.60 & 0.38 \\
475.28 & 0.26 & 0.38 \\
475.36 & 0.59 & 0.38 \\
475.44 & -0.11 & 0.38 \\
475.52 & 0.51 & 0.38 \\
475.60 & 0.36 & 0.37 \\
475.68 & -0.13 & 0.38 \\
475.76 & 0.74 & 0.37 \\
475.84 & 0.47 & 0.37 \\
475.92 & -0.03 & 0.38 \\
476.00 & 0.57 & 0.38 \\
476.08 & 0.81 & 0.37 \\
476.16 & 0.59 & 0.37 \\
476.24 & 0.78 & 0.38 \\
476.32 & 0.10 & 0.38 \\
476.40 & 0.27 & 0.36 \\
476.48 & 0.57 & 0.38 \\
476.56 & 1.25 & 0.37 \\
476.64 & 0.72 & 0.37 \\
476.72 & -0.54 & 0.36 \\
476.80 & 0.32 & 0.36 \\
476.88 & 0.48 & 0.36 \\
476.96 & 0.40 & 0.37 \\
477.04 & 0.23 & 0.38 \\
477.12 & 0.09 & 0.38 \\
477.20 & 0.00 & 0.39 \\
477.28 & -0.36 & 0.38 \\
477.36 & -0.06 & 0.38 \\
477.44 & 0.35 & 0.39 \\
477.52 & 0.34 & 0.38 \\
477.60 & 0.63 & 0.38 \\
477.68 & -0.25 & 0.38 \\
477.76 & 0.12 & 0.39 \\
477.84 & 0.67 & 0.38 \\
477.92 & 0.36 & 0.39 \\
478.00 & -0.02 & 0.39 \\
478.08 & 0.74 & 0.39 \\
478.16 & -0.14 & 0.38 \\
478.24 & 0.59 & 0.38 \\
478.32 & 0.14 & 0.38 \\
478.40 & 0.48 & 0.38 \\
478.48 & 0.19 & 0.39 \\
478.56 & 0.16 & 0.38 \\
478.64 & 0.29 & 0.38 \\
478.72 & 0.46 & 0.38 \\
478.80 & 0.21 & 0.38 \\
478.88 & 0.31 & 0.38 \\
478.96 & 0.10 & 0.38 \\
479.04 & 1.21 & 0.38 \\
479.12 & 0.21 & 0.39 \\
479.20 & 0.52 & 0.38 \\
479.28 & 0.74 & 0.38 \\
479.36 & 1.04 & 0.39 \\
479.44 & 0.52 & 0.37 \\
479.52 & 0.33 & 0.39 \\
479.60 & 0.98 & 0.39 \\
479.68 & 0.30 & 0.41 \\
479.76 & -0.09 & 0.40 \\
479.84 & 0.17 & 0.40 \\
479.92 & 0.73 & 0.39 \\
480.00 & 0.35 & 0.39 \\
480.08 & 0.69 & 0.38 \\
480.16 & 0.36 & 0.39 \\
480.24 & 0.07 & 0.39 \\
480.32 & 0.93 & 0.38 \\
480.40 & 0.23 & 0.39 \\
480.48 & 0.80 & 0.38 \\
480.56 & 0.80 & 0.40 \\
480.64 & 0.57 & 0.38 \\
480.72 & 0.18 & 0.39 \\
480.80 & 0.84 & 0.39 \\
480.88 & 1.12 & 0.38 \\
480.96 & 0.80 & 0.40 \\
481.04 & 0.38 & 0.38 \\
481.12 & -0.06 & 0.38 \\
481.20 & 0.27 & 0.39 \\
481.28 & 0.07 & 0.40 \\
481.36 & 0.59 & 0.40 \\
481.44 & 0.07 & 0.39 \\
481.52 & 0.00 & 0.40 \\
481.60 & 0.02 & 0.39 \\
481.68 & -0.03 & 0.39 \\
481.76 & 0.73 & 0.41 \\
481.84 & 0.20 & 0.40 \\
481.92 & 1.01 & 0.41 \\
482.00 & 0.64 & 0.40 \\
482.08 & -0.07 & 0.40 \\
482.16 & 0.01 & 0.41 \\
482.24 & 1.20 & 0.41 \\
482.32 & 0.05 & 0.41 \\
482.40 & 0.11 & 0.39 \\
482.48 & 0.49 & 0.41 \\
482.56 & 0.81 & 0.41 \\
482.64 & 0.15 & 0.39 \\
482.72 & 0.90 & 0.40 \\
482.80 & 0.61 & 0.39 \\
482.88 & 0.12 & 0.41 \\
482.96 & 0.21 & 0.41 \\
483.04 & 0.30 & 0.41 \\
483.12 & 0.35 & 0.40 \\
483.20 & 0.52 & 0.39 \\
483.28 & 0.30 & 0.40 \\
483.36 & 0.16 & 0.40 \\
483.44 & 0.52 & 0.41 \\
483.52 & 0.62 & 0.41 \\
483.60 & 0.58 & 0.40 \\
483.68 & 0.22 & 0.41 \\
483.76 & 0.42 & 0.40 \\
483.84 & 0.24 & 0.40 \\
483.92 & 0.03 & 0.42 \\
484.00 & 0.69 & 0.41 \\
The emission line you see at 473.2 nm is [O II]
